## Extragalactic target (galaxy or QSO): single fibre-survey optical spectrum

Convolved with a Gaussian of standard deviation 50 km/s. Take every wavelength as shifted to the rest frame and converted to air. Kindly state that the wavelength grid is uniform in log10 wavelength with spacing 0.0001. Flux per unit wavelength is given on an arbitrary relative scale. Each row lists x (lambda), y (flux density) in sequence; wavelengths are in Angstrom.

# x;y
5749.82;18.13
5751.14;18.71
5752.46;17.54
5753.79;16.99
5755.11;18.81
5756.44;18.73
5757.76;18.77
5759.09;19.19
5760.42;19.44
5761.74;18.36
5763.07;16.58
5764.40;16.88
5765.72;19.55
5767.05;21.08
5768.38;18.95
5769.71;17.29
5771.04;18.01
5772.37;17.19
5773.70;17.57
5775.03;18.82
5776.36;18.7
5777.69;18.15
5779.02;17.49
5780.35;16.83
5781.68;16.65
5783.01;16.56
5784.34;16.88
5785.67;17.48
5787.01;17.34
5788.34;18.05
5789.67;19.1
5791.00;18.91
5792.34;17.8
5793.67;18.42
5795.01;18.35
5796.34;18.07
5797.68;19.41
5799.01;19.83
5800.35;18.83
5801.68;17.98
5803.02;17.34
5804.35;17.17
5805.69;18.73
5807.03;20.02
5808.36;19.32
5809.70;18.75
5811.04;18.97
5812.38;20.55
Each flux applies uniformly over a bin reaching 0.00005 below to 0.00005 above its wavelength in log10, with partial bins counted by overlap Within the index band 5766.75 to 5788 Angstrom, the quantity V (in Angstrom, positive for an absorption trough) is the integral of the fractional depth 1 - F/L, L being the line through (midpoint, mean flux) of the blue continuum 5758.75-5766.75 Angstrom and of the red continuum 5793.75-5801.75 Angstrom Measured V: 0.9 Angstrom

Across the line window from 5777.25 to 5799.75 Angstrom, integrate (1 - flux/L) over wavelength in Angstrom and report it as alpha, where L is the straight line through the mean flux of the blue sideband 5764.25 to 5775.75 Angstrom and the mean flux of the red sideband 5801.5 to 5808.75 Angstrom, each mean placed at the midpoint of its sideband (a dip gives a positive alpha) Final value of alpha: 0.58 Angstrom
